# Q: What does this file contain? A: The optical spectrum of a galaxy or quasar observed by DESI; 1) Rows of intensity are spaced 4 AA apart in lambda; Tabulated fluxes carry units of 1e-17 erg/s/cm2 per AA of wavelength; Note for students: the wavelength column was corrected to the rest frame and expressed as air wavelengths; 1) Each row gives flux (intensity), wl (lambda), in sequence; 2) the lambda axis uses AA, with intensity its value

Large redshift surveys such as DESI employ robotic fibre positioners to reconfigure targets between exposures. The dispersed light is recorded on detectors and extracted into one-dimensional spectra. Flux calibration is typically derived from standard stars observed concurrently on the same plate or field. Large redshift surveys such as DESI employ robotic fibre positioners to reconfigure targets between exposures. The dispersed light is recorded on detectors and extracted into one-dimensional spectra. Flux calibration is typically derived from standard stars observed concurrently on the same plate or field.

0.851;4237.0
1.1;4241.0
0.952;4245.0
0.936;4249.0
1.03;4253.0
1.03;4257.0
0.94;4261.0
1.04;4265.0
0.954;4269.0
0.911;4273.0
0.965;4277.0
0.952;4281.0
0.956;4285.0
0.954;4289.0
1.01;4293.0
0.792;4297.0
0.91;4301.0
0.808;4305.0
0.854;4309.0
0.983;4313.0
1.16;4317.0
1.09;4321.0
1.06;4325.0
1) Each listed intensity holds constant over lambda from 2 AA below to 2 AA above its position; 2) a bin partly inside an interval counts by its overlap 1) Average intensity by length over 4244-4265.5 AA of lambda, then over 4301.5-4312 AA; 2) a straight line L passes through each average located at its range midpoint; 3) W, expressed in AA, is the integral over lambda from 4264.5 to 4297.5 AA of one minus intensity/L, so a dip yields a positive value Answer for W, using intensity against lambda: -1.1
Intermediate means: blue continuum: 0.986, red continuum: 0.857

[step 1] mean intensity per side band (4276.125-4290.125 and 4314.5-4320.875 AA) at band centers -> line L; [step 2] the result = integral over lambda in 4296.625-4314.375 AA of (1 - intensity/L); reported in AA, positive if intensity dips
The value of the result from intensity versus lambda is 3.22 AA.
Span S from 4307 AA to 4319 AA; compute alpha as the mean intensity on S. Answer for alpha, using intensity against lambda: 0.999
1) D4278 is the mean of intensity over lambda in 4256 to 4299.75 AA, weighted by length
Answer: 0.952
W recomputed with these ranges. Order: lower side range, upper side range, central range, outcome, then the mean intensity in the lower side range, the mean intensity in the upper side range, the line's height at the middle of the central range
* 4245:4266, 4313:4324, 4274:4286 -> 0.9 AA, 0.989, 1.09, 1.03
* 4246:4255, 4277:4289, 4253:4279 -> -0.2 AA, 0.98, 0.956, 0.968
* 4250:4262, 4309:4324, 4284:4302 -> 1.8 AA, 1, 1.05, 1.03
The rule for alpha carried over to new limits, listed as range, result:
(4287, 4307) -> 0.895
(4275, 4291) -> 0.957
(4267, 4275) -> 0.932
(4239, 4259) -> 1.01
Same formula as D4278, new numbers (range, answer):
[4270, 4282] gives 0.943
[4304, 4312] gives 0.853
